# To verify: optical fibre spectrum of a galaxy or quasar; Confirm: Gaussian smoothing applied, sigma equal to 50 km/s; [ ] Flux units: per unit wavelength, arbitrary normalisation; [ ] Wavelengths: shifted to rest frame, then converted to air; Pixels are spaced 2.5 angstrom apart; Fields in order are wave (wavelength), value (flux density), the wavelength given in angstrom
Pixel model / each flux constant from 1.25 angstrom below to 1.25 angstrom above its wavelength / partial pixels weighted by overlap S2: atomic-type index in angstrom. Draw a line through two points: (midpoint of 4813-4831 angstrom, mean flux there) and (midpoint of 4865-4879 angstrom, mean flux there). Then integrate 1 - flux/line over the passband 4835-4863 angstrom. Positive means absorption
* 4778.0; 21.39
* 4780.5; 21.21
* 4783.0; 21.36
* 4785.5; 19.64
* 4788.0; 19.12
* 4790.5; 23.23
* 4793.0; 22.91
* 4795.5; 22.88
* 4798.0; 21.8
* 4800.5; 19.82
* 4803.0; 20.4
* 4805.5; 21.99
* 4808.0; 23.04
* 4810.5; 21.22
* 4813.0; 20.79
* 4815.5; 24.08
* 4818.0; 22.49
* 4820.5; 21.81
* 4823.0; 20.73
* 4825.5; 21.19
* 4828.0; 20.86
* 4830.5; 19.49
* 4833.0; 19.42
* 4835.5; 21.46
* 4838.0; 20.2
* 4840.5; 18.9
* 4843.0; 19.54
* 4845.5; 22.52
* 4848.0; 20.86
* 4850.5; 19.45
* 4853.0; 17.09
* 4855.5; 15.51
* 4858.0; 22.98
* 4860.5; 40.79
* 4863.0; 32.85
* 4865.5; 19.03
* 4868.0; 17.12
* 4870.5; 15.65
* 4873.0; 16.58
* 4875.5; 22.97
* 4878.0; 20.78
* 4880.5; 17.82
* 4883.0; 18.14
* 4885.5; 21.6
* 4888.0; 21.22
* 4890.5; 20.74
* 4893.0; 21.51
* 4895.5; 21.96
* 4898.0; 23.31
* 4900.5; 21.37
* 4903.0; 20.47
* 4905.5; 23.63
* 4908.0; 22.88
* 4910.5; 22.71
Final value -3.3 angstrom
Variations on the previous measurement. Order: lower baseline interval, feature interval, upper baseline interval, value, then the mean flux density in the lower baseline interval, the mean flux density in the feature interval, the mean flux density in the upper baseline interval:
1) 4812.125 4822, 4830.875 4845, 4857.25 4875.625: 1.7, 22.3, 20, 23.5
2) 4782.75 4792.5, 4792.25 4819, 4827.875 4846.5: -1.6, 20.9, 21.9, 20.2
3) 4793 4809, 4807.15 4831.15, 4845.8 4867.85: 0.7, 21.7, 21.6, 23.2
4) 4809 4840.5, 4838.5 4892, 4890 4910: 1.4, 21.1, 21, 22.1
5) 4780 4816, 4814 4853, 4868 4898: 0.2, 21.5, 20.7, 19.9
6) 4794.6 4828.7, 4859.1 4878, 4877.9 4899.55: -2.1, 21.7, 23.4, 20.8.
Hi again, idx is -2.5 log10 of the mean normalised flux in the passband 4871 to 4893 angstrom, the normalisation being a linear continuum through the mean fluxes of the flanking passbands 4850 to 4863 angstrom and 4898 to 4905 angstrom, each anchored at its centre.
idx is 0.15 mag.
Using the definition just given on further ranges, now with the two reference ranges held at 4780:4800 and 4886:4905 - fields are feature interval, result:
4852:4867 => -0.15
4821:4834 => 0.06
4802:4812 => -0.01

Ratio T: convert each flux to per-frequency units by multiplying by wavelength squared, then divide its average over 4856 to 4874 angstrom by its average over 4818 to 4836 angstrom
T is 1.1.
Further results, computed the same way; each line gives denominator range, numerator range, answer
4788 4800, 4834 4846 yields 0.94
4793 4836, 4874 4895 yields 0.99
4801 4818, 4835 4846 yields 0.94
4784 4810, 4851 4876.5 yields 1.05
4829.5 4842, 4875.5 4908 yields 1.09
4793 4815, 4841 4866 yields 1.09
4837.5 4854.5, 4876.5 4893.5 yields 1.04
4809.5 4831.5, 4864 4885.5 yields 0.90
